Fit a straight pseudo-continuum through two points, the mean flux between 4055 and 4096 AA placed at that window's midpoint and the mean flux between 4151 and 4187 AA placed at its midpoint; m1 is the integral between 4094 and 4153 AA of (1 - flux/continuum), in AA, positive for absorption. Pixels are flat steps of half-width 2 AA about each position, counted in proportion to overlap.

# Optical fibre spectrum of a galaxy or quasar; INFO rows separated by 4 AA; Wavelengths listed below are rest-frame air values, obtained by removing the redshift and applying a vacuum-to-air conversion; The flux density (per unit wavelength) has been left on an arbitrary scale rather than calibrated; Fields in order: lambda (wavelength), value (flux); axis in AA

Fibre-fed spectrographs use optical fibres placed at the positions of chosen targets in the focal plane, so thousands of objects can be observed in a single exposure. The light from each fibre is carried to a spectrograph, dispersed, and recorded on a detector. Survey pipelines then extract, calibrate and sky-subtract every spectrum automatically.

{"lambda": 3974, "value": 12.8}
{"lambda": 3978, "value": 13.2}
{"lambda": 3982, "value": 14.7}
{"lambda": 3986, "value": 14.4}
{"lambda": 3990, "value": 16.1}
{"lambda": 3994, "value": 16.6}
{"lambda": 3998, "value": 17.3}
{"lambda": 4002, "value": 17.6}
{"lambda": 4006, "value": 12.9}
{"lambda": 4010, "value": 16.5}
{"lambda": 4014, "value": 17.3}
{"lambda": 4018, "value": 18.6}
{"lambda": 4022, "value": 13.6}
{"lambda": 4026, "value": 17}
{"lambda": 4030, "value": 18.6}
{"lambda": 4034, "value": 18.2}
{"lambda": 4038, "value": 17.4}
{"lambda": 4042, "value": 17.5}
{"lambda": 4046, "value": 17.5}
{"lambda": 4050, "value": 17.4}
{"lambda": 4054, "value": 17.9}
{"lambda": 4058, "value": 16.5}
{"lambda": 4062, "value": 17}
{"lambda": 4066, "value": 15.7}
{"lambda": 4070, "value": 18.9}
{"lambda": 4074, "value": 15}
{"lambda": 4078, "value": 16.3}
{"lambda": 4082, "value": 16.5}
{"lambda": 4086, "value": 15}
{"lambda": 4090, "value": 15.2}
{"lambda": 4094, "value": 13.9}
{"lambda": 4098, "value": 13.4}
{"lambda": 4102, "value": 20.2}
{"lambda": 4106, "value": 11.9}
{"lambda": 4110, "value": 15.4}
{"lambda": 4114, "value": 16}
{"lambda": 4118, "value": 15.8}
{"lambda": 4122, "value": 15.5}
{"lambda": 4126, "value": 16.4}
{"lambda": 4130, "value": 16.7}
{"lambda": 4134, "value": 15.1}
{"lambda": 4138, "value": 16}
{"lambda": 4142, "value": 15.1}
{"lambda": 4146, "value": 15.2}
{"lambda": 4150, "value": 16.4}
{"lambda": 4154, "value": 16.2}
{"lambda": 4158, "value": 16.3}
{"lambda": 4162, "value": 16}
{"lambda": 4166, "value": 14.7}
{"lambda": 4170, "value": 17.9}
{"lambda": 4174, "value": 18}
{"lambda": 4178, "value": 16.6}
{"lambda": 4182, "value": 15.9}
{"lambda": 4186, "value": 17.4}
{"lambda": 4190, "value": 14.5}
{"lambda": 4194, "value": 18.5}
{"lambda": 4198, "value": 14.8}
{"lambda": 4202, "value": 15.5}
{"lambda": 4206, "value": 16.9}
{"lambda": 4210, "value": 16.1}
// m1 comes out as 2.5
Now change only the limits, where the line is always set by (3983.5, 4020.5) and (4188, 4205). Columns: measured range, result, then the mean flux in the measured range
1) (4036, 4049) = -1.0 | 17.5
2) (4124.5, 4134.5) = -0.1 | 16.2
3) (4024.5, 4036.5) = -1.3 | 17.9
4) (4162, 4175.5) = -0.6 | 16.7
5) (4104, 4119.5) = 1.3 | 14.7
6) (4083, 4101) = 1.4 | 14.8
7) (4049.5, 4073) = -1.4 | 17.1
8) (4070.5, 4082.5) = -0.1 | 16.2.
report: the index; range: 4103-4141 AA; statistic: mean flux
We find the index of 15.5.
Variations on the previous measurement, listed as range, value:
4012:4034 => 17.1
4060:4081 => 16.6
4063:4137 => 15.7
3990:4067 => 16.9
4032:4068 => 17.2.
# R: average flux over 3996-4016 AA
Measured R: 16.3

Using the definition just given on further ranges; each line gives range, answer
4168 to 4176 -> 17.9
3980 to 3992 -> 15.1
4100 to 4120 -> 15.9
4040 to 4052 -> 17.5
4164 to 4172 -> 16.3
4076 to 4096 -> 15.4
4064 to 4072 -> 17.3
